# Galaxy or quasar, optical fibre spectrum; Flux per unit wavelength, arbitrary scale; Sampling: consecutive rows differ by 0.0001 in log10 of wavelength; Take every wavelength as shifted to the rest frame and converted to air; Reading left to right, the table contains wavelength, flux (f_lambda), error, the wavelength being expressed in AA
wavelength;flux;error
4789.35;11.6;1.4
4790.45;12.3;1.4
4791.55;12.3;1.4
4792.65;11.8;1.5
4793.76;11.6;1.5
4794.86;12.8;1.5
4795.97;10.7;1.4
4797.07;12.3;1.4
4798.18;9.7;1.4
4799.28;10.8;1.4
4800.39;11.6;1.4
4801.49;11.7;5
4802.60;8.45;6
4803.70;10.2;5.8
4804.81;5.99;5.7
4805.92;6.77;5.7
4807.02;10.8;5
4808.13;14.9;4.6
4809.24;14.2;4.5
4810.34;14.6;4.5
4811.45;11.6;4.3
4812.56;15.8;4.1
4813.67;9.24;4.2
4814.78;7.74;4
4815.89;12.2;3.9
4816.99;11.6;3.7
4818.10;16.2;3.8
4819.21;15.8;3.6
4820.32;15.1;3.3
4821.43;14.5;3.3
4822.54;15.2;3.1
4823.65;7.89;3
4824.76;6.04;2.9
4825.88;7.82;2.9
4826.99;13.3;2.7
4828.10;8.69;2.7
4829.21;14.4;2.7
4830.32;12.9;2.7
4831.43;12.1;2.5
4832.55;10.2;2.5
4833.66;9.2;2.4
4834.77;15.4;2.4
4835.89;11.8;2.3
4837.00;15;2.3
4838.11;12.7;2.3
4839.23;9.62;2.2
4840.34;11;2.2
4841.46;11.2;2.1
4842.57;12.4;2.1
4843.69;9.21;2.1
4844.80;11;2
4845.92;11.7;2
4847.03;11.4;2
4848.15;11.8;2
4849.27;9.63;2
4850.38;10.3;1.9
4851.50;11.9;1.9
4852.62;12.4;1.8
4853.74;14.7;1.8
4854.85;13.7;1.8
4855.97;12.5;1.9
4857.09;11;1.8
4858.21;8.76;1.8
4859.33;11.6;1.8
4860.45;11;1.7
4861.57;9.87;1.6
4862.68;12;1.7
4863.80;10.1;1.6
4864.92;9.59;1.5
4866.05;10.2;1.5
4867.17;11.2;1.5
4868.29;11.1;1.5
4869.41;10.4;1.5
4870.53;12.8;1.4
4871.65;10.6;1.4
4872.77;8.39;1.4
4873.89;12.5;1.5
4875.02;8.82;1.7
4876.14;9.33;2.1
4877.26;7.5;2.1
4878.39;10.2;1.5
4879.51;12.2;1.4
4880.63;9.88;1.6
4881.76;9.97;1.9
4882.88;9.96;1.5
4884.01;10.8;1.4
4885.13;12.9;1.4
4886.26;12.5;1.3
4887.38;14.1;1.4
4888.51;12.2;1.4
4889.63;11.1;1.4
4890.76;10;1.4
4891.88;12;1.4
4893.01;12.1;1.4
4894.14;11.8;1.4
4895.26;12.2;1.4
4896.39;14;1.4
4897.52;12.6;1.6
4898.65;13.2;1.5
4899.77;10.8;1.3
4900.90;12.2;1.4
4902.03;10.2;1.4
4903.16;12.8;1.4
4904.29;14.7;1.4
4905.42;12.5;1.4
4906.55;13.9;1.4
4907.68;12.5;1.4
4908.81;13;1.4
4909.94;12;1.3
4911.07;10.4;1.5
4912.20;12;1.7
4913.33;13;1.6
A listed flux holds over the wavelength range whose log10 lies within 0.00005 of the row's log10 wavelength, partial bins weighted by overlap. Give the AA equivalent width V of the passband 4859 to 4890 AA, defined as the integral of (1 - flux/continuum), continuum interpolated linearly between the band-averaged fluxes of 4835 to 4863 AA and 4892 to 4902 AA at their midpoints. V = 2.9 AA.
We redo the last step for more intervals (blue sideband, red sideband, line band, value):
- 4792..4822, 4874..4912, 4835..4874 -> 1.4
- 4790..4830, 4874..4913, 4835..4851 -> 0.3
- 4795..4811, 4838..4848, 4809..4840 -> -3.1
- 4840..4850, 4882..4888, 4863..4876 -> 1.2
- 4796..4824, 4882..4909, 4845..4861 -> 0.6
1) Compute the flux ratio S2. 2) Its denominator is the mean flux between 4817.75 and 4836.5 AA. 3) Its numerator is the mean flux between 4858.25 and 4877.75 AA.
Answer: 0.86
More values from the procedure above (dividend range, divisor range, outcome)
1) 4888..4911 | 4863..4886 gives 1.17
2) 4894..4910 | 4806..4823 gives 0.96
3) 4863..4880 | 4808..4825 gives 0.81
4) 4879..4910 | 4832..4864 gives 1.05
